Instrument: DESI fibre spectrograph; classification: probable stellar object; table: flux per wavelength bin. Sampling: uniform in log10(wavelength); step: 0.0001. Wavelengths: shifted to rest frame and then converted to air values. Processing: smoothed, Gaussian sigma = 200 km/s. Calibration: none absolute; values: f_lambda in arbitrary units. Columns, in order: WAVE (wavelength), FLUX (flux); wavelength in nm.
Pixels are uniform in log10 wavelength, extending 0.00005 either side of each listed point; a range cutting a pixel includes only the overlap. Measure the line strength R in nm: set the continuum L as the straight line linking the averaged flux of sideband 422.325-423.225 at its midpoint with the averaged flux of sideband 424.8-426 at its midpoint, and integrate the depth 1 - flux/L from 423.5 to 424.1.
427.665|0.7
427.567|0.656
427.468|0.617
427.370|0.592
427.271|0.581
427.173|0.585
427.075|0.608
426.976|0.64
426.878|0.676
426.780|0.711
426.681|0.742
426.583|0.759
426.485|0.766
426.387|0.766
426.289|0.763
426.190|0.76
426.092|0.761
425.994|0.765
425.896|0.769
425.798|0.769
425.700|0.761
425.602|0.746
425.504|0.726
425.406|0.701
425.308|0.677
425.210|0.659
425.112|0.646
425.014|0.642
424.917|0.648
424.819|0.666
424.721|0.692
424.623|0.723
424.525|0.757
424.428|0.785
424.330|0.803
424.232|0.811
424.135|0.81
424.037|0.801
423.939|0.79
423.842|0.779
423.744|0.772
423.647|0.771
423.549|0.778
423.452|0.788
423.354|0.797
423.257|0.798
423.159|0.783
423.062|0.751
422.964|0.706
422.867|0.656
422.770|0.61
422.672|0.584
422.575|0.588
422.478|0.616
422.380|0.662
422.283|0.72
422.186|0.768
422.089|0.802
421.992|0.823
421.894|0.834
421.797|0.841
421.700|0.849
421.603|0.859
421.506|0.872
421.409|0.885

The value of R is -0.09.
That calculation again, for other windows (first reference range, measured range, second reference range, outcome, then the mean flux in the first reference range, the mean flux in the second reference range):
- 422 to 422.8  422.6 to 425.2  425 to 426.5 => -0.12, 0.678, 0.731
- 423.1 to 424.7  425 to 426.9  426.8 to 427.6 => -0.14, 0.782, 0.622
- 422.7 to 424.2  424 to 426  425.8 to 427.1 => 0.04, 0.758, 0.733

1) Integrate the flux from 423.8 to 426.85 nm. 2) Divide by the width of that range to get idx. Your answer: 0.74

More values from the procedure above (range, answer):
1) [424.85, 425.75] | 0.689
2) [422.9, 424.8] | 0.771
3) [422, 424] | 0.729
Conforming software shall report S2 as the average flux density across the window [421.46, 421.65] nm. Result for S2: 0.866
